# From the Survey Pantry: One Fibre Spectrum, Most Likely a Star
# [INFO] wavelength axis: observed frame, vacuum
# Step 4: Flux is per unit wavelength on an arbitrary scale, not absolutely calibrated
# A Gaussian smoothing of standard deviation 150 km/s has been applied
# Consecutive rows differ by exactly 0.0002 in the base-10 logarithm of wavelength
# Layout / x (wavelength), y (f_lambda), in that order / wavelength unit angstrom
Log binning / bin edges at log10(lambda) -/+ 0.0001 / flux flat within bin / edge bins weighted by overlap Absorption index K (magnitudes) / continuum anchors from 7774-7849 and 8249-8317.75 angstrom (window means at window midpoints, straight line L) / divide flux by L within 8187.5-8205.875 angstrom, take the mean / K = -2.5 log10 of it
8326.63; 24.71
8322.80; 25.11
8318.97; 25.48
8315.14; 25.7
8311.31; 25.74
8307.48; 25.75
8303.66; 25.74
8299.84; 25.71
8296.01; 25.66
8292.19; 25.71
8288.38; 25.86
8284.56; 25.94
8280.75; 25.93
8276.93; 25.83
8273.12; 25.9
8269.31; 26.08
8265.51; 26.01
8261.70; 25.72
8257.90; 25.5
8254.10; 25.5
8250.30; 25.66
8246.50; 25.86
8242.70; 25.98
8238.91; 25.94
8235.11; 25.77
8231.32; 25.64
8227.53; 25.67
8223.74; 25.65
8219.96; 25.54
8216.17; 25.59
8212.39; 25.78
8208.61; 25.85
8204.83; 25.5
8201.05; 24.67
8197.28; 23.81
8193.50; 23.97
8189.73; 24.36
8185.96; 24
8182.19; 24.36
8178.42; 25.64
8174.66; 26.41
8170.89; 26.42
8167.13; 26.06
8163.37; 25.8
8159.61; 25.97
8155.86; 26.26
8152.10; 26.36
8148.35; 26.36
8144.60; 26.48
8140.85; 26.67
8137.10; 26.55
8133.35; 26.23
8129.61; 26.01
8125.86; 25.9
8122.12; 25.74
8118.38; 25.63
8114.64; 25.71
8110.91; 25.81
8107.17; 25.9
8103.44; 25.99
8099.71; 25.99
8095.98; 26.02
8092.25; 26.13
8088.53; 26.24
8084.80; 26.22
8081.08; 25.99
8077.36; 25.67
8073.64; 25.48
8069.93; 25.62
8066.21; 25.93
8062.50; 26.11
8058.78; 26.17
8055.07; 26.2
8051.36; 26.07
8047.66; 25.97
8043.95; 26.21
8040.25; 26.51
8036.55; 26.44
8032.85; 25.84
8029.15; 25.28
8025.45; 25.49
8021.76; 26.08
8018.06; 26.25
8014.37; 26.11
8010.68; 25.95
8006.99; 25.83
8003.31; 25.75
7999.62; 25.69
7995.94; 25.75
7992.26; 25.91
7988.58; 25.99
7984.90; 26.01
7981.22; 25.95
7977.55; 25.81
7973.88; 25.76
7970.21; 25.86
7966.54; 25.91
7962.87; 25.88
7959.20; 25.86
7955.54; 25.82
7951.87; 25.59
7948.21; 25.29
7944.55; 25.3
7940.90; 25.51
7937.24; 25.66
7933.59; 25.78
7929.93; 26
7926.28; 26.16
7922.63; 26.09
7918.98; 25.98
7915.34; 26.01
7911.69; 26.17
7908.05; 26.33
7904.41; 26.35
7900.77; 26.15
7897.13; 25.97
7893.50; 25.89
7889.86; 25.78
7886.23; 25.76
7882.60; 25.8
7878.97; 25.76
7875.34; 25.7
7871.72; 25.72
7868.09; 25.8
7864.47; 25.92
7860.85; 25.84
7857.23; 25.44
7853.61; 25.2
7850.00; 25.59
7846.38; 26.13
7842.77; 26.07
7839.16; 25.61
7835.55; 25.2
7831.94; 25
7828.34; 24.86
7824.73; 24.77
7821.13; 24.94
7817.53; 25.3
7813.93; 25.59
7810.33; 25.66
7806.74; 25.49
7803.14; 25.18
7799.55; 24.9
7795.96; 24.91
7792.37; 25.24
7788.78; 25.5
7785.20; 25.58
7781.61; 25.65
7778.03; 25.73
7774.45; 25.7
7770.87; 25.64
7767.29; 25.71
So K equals 0.06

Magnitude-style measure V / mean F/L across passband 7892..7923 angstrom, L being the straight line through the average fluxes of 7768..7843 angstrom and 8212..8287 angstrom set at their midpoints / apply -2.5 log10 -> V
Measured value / -0.03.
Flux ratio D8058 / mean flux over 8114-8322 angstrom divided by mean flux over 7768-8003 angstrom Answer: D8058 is 1.00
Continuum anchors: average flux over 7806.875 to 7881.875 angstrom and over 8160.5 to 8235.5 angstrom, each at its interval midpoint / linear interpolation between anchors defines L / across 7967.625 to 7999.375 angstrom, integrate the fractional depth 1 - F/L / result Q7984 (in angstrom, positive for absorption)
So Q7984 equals -0.5 angstrom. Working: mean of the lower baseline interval 25.5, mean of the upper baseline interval 25.3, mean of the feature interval 25.9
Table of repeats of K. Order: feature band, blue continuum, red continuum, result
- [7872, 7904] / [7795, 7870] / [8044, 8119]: -0.014 mag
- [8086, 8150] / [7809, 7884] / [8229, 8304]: -0.016 mag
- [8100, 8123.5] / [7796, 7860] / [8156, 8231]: -0.020 mag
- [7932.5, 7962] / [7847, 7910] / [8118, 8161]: 0.014 mag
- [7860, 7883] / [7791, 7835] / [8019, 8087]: -0.019 mag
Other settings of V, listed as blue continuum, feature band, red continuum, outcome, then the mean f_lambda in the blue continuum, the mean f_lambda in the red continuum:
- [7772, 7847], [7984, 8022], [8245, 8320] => -0.02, 25.4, 25.8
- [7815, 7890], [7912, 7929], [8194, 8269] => -0.02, 25.5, 25.5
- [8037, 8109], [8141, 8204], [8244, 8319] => 0.02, 26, 25.8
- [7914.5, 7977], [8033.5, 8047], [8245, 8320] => -0.02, 25.8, 25.8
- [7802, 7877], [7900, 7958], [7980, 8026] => -0.01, 25.5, 25.9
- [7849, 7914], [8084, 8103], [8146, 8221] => -0.02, 25.8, 25.4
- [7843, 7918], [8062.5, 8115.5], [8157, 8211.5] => -0.02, 25.9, 25.2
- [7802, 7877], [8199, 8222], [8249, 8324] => 0.01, 25.5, 25.7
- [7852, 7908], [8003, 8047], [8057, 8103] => 0.00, 25.8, 26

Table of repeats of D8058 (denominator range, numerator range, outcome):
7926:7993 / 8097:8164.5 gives 1.01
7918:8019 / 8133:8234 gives 0.99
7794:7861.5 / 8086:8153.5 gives 1.03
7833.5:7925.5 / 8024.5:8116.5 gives 1.00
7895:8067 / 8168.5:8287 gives 0.98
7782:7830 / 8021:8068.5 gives 1.03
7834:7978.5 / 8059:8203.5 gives 1.00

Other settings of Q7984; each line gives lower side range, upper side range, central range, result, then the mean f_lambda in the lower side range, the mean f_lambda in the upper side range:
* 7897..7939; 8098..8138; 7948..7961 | 0.2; 26.1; 25.9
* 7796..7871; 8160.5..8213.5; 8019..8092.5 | -2.1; 25.4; 25.2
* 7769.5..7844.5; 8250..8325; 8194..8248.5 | 0.4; 25.4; 25.7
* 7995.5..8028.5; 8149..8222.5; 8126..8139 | -0.3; 25.9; 25.4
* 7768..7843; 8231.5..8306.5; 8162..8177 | -0.3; 25.3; 25.8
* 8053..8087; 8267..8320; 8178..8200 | 1.3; 25.9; 25.8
